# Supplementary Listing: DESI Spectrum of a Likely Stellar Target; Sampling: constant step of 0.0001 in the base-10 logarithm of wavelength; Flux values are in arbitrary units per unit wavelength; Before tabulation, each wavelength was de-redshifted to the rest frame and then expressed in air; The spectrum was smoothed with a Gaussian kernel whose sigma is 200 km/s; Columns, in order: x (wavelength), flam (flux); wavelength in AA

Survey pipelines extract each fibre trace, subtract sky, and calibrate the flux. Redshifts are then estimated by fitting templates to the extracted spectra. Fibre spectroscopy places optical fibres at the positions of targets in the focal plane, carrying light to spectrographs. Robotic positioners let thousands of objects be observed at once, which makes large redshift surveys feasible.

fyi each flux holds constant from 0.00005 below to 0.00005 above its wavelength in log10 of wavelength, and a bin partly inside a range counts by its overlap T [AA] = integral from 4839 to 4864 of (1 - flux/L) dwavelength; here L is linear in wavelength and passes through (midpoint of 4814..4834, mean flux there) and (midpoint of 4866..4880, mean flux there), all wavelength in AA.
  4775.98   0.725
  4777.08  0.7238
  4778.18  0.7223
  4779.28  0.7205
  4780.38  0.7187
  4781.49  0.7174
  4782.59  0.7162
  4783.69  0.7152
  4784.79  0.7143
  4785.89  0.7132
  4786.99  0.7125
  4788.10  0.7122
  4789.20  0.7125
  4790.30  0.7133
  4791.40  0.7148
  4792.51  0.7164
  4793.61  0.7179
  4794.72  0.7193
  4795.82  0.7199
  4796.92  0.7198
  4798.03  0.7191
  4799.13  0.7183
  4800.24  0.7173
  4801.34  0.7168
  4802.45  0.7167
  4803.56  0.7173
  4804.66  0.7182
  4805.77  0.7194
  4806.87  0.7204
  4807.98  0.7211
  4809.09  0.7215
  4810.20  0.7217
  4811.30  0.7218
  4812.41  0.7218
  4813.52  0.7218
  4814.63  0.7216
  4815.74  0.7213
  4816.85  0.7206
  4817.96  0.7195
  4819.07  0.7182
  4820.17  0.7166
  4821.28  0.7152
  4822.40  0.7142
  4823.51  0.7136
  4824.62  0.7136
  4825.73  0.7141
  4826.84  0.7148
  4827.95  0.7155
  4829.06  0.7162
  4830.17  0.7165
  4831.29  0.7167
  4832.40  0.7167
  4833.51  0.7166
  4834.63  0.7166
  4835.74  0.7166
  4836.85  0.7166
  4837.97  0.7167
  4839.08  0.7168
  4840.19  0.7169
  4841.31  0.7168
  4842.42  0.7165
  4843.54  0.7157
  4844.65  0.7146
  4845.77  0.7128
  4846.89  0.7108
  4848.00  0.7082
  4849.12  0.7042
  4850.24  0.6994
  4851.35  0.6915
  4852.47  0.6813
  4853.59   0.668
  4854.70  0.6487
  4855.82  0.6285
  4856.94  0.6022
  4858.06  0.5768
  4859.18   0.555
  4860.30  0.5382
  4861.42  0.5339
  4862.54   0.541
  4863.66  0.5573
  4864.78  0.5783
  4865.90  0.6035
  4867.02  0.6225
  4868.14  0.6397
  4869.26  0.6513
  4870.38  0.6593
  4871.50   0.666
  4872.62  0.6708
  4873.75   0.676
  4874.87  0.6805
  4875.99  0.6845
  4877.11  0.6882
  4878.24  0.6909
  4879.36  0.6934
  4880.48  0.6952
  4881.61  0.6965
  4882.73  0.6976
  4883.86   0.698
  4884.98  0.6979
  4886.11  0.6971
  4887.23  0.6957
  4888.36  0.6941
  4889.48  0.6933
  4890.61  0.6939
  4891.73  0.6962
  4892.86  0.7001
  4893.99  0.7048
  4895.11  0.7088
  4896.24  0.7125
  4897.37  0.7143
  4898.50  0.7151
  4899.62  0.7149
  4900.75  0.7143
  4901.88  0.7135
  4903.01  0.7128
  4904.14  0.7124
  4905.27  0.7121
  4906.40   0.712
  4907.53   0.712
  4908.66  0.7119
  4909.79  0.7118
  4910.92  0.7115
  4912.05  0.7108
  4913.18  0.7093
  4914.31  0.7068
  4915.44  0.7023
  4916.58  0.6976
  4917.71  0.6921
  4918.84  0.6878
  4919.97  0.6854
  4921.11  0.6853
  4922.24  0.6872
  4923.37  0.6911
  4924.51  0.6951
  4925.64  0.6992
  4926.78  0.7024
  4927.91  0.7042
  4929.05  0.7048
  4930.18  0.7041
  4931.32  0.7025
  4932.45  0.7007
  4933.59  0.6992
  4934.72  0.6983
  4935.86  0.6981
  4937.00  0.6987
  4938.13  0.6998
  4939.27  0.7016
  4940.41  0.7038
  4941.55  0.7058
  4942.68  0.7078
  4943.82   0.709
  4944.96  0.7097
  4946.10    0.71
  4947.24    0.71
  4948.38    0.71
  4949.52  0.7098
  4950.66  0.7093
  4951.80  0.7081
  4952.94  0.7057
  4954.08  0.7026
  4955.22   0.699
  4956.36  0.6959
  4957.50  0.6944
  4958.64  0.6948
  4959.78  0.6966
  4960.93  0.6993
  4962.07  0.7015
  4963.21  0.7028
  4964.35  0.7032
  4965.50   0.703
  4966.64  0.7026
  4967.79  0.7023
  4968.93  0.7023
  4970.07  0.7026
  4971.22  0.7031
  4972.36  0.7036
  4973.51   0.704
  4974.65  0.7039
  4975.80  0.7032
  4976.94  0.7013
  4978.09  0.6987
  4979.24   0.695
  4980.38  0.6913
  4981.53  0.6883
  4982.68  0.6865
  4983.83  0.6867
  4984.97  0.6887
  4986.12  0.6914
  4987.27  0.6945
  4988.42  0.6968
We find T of 1.3 AA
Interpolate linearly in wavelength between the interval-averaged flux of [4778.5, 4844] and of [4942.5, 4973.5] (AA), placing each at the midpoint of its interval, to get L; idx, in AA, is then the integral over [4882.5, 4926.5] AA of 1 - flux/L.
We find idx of 0.4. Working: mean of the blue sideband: 0.717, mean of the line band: 0.703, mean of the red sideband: 0.703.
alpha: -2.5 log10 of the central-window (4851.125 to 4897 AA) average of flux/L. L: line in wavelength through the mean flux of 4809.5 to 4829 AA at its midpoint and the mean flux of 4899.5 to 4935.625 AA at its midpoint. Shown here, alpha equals 0.08 mag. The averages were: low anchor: 0.718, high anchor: 0.703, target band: 0.656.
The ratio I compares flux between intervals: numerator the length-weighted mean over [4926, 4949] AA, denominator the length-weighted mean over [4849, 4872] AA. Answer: 1.14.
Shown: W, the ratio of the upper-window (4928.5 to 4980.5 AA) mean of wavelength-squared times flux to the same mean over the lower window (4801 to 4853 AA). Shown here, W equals 1.04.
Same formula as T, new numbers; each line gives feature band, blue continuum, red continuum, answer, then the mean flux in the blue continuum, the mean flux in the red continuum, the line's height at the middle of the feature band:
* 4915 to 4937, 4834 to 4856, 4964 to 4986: 0.09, 0.702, 0.698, 0.7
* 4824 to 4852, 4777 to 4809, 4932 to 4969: 0.00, 0.717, 0.703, 0.713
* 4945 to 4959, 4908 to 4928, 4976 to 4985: -0.17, 0.7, 0.693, 0.696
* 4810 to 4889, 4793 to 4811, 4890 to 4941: 3.33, 0.719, 0.703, 0.713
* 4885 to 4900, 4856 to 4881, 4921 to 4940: -1.09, 0.627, 0.699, 0.655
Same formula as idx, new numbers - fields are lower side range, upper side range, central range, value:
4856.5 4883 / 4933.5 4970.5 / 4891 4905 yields -1.13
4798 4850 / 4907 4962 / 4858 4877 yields 2.52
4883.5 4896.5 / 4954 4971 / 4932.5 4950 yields -0.12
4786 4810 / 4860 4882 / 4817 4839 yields -1.00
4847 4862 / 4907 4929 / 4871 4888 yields -0.71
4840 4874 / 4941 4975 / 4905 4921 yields -0.59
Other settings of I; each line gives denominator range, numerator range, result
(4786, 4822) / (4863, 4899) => 0.94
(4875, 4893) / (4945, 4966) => 1.01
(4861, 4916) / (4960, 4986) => 1.02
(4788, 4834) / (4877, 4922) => 0.98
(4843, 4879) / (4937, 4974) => 1.09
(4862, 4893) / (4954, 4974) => 1.05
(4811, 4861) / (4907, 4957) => 1.01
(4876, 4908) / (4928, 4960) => 1.00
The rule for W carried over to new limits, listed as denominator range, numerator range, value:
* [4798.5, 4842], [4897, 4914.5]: 1.03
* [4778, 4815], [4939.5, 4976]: 1.05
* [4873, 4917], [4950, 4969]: 1.03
